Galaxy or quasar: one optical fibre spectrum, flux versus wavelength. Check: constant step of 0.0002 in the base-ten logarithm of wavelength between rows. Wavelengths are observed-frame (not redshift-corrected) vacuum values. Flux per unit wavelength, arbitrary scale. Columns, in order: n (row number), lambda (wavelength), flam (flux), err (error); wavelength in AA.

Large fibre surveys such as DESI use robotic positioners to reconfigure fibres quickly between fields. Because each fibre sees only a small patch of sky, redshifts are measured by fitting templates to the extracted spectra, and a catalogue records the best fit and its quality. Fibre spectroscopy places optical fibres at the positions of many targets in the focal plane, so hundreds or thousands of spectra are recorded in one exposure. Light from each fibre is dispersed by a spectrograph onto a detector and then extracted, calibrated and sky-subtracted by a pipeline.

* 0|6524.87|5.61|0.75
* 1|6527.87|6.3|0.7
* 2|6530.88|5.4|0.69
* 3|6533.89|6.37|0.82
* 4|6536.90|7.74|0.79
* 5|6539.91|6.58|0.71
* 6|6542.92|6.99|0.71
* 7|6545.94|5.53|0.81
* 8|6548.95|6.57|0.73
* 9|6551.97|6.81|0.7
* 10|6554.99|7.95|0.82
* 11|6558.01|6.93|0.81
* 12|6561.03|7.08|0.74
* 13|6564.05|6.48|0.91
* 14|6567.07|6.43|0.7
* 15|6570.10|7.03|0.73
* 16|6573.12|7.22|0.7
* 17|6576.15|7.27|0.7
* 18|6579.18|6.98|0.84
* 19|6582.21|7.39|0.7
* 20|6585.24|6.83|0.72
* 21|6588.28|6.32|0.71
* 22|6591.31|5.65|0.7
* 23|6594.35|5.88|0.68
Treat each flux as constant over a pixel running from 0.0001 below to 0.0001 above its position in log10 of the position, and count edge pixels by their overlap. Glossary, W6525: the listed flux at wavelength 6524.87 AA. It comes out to 5.61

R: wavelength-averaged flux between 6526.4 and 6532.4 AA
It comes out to 5.84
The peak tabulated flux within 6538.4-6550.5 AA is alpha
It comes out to 6.99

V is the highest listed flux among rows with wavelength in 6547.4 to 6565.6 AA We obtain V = 7.95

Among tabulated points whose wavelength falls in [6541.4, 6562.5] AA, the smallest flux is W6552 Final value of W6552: 5.53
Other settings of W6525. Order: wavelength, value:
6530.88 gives 5.4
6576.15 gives 7.27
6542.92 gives 6.99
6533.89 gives 6.37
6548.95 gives 6.57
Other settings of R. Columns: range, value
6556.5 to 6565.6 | 6.83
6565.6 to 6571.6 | 6.73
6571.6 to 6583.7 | 7.22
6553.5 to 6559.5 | 7.44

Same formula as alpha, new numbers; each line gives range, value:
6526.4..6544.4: 7.74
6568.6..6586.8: 7.39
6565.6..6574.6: 7.22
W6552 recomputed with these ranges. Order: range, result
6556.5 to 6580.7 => 6.43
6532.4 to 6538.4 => 6.37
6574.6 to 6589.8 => 6.32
